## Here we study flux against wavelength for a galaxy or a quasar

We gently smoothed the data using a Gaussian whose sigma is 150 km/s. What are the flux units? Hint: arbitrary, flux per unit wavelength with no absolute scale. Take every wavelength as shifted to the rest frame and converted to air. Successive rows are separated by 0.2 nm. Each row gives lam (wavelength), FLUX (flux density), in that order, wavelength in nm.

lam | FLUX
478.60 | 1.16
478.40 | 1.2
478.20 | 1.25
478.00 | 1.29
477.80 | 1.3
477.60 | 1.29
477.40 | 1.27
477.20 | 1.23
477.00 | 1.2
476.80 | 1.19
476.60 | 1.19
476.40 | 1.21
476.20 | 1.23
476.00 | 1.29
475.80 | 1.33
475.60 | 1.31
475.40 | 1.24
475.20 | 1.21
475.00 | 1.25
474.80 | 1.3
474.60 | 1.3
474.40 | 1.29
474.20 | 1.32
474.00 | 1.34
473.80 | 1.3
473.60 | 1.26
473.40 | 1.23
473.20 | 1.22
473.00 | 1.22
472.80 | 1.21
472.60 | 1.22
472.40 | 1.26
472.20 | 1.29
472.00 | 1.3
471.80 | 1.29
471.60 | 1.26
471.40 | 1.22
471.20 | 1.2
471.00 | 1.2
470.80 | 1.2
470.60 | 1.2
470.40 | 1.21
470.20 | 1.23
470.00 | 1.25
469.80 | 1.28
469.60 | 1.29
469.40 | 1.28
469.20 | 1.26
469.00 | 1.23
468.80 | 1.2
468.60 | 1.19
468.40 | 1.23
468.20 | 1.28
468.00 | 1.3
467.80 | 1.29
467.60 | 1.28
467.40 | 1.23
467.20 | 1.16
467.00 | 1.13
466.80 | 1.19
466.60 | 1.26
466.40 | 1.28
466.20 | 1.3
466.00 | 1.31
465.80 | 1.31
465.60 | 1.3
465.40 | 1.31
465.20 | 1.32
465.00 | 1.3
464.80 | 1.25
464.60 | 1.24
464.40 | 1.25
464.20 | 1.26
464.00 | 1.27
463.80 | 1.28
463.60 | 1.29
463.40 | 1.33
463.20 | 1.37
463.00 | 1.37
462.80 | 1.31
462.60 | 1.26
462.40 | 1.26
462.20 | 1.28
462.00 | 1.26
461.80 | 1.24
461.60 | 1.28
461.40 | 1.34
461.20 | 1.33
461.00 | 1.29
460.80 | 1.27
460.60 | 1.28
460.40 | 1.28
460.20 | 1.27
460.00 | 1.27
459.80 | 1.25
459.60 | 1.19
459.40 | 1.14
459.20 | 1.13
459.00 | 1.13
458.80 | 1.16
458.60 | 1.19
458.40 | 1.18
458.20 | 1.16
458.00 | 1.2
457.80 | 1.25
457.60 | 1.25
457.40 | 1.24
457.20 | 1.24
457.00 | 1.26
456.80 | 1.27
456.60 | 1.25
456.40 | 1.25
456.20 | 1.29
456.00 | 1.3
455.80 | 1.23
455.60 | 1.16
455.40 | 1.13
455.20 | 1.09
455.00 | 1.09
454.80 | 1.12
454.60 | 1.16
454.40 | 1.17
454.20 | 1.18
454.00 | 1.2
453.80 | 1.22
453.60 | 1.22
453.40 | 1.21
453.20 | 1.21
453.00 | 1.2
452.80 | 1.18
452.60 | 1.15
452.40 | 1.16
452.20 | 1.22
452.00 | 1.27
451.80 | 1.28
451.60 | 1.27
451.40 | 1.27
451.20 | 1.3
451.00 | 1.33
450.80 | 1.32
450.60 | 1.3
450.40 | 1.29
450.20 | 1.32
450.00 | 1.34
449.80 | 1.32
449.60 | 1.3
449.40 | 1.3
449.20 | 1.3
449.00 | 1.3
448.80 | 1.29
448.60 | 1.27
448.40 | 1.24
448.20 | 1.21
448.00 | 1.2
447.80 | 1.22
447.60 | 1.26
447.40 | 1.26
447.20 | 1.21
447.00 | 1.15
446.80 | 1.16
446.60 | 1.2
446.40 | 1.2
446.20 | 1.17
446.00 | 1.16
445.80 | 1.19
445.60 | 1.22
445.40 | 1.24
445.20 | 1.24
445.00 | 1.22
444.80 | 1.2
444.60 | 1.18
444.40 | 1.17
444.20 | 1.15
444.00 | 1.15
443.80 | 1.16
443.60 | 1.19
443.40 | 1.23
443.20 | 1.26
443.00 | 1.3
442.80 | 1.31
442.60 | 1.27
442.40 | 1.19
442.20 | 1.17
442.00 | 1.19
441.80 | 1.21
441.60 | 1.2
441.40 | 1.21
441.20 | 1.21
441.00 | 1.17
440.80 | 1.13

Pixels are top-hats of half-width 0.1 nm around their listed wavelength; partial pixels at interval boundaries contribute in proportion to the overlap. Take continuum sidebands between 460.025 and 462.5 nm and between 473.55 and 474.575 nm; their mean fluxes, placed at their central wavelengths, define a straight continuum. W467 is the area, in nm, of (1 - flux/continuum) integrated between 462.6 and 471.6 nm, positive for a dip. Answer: 0.22 nm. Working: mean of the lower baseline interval 1.28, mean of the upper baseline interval 1.3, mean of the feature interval 1.26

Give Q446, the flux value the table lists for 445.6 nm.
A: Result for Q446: 1.22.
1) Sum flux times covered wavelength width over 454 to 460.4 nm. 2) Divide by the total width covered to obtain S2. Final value 1.2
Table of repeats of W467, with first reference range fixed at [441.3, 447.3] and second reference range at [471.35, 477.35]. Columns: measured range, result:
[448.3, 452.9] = -0.23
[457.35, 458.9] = 0.03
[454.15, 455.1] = 0.06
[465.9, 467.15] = 0.00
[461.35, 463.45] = -0.11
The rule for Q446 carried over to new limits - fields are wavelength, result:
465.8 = 1.31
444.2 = 1.15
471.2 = 1.2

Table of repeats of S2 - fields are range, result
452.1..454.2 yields 1.2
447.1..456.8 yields 1.24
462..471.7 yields 1.26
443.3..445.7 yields 1.2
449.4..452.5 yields 1.29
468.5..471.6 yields 1.23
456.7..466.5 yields 1.26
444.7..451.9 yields 1.25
